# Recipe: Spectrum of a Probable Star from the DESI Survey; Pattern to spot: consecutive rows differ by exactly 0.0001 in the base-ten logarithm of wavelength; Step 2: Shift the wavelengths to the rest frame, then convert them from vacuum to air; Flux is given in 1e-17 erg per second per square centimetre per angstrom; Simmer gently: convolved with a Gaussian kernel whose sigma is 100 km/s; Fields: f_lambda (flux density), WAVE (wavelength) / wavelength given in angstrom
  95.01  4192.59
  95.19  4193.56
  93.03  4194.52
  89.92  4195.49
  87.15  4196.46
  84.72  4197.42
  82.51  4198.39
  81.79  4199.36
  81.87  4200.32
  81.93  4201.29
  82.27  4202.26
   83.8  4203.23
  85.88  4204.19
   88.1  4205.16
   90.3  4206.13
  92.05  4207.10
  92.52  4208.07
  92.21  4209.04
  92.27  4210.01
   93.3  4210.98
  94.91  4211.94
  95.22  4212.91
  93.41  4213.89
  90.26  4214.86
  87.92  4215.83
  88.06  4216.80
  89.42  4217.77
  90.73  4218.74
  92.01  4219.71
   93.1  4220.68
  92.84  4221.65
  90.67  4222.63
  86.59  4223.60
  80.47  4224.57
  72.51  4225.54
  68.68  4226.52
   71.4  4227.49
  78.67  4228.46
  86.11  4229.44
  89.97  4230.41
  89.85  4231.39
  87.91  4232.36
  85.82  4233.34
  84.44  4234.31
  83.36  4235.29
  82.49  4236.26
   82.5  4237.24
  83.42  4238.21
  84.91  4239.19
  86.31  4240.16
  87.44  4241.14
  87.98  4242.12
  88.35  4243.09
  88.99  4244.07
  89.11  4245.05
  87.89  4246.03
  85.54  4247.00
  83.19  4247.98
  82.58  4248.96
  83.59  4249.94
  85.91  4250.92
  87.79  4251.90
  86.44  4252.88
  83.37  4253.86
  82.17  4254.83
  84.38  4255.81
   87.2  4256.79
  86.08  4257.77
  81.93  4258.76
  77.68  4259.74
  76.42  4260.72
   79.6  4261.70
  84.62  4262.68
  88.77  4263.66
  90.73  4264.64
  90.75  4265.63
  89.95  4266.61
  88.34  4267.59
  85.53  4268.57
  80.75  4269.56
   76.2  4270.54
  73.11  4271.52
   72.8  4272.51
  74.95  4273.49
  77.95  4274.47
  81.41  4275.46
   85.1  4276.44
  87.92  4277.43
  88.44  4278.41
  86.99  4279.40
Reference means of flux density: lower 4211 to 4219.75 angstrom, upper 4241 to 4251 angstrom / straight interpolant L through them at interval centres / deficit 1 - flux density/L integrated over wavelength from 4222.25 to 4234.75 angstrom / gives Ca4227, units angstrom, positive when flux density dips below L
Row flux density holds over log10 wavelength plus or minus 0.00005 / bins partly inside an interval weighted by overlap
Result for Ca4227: 1.0 angstrom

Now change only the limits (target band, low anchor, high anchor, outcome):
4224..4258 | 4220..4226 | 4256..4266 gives 0.4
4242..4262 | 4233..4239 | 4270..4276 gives -1.0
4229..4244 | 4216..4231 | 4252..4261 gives -0.3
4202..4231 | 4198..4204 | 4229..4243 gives -1.2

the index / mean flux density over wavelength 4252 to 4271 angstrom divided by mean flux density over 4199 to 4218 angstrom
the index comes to 0.95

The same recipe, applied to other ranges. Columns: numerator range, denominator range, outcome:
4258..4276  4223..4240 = 0.99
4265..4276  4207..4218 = 0.88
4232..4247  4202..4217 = 0.95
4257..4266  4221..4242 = 1.00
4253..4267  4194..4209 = 0.98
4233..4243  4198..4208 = 1.00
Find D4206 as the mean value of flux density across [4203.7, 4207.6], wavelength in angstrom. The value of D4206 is 89.1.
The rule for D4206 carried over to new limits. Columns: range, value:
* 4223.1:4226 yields 80.2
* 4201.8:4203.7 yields 82.9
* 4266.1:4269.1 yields 87.9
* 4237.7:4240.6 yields 85.1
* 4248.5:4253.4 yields 85.2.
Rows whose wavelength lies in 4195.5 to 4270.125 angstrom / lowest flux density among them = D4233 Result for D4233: 68.68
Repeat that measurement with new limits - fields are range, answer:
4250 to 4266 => 76.42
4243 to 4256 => 82.17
